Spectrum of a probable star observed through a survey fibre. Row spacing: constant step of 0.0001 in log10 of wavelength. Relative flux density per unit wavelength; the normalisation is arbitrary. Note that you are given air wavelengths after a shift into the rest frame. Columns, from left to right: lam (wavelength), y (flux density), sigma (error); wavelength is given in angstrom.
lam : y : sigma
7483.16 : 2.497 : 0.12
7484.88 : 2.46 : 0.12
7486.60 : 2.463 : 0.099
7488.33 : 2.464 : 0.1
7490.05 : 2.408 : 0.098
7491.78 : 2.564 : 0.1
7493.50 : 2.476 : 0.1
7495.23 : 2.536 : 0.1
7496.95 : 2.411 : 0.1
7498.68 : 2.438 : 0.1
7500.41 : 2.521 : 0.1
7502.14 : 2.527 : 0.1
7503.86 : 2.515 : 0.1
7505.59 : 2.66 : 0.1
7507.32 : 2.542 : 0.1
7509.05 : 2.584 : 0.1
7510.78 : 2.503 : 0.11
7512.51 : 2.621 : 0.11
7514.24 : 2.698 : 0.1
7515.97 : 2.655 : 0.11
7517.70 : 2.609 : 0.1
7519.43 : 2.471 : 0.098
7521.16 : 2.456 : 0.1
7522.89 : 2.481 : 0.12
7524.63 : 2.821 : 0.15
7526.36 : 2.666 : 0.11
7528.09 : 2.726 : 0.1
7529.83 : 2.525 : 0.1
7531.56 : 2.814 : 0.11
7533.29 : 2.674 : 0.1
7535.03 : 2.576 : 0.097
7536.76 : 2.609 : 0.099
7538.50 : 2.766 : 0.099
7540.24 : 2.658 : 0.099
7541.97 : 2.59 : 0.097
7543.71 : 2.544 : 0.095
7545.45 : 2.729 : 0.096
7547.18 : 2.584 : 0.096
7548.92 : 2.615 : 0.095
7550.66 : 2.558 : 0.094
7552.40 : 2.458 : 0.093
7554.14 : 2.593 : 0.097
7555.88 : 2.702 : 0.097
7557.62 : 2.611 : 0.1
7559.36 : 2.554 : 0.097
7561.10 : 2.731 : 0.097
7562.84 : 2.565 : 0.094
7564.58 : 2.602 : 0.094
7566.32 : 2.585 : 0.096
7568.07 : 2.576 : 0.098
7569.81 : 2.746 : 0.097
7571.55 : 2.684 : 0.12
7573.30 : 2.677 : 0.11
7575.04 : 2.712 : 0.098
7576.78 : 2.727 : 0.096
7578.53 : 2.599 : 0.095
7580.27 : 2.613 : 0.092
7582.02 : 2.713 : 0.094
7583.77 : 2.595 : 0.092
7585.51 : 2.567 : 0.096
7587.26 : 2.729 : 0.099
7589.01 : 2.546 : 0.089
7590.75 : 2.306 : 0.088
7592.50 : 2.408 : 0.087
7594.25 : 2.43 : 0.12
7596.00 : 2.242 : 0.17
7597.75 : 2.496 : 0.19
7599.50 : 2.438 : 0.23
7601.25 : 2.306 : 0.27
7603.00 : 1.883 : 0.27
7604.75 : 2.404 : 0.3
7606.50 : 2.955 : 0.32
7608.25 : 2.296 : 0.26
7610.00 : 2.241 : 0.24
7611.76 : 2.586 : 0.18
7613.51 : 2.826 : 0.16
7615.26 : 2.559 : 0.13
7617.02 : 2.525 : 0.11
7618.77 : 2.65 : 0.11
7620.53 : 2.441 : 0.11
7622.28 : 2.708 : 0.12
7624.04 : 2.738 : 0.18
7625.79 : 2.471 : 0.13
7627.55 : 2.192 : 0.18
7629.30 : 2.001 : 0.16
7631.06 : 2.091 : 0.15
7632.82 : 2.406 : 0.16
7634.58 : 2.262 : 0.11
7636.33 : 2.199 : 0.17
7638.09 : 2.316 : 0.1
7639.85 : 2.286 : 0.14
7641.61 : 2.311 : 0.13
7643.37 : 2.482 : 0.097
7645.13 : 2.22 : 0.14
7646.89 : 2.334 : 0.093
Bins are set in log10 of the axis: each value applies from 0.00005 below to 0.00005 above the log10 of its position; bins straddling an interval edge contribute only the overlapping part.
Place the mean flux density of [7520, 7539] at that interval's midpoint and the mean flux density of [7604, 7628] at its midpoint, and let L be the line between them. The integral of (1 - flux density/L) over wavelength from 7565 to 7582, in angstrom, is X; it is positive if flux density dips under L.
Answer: -0.4 angstrom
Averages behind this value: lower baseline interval 2.64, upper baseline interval 2.55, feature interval 2.66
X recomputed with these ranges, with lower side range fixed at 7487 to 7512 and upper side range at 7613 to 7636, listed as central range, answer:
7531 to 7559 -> -1.60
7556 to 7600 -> -2.05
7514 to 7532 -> -0.90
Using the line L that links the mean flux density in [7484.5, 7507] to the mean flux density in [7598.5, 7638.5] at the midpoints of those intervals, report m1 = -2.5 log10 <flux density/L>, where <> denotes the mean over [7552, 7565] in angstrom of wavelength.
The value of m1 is -0.07 mag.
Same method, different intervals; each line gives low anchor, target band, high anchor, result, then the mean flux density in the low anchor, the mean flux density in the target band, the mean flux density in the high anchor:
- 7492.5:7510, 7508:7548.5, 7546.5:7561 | -0.03 mag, 2.52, 2.62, 2.59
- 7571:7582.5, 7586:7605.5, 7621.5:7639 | 0.08 mag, 2.67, 2.38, 2.34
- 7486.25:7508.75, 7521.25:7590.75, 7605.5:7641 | -0.07 mag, 2.5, 2.63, 2.44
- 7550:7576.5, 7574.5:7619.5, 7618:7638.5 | -0.01 mag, 2.63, 2.51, 2.37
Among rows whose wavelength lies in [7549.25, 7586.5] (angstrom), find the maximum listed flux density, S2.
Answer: 2.746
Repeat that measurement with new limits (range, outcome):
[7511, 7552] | 2.821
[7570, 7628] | 2.955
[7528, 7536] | 2.814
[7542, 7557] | 2.729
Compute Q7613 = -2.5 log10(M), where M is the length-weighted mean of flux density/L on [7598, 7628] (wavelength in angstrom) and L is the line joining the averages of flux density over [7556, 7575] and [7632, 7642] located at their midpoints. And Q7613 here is -0.03 mag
